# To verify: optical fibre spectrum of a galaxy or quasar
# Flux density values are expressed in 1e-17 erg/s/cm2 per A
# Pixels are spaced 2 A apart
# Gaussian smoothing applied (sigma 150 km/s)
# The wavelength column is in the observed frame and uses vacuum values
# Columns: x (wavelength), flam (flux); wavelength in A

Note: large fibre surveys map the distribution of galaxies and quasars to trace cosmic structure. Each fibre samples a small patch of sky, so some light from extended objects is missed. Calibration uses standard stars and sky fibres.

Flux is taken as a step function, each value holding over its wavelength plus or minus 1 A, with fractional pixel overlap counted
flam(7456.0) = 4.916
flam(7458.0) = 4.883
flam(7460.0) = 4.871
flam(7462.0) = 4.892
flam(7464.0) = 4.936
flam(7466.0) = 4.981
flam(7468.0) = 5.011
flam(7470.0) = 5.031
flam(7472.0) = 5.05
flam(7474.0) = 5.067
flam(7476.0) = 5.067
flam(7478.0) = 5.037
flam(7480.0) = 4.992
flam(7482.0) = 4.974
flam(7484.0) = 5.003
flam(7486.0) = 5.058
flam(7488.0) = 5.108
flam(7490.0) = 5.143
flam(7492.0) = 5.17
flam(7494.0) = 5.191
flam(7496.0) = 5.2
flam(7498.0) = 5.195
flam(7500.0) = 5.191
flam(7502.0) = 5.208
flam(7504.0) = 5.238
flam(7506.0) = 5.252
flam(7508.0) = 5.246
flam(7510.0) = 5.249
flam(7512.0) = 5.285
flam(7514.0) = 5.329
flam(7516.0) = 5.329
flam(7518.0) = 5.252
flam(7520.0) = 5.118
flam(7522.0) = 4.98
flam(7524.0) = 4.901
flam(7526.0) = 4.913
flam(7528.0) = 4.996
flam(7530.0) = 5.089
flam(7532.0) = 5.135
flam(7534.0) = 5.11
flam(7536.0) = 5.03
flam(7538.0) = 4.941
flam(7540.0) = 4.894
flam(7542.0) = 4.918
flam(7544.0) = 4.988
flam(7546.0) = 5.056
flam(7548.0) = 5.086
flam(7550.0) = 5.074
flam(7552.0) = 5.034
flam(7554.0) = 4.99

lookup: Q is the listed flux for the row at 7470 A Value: 5.031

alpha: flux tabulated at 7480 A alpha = 4.992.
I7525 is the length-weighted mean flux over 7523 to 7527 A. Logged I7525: 4.91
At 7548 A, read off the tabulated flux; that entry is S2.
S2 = 5.086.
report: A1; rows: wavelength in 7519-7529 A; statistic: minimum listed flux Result 4.901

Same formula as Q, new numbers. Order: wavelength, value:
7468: 5.011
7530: 5.089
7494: 5.191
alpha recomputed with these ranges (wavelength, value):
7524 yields 4.901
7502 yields 5.208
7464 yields 4.936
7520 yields 5.118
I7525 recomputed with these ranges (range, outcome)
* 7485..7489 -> 5.08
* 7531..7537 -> 5.09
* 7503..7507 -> 5.25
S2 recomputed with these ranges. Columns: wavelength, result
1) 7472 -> 5.05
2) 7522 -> 4.98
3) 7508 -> 5.246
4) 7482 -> 4.974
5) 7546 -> 5.056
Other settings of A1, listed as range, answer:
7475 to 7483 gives 4.974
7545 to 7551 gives 5.056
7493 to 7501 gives 5.191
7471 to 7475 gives 5.05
